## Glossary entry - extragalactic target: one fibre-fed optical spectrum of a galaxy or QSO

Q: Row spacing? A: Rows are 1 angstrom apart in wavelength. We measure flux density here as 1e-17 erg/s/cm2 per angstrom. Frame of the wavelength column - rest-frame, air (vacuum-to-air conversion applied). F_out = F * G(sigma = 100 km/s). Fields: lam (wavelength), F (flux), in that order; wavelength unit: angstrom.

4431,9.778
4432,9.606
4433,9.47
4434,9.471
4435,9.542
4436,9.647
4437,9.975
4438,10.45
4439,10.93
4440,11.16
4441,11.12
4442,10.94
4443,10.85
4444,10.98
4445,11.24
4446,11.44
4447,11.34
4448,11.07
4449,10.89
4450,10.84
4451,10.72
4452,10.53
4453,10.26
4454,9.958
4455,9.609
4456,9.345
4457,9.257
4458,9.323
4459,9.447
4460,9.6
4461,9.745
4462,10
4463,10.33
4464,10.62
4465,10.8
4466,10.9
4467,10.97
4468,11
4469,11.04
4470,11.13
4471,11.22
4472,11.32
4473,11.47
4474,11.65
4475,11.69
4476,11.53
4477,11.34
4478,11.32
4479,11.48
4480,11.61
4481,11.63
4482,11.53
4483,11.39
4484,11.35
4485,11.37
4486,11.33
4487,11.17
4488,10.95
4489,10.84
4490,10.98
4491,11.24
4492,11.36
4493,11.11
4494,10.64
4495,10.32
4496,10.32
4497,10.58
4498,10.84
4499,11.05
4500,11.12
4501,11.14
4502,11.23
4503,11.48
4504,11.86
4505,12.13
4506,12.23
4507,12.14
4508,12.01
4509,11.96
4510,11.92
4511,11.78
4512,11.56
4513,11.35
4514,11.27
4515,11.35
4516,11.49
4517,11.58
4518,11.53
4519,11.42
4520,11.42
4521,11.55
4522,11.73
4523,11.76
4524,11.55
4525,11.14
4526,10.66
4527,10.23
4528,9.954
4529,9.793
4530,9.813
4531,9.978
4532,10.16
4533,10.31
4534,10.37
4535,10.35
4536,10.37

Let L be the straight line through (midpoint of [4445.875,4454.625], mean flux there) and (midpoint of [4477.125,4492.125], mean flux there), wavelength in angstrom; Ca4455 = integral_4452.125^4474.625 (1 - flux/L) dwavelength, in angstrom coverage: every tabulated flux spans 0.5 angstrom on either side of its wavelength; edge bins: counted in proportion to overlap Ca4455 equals 1.1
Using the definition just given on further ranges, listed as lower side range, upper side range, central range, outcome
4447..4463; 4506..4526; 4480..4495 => -0.4 angstrom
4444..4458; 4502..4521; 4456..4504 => 0.6 angstrom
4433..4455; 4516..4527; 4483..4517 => -0.5 angstrom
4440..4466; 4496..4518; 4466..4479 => -0.6 angstrom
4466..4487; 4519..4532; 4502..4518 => -1.1 angstrom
